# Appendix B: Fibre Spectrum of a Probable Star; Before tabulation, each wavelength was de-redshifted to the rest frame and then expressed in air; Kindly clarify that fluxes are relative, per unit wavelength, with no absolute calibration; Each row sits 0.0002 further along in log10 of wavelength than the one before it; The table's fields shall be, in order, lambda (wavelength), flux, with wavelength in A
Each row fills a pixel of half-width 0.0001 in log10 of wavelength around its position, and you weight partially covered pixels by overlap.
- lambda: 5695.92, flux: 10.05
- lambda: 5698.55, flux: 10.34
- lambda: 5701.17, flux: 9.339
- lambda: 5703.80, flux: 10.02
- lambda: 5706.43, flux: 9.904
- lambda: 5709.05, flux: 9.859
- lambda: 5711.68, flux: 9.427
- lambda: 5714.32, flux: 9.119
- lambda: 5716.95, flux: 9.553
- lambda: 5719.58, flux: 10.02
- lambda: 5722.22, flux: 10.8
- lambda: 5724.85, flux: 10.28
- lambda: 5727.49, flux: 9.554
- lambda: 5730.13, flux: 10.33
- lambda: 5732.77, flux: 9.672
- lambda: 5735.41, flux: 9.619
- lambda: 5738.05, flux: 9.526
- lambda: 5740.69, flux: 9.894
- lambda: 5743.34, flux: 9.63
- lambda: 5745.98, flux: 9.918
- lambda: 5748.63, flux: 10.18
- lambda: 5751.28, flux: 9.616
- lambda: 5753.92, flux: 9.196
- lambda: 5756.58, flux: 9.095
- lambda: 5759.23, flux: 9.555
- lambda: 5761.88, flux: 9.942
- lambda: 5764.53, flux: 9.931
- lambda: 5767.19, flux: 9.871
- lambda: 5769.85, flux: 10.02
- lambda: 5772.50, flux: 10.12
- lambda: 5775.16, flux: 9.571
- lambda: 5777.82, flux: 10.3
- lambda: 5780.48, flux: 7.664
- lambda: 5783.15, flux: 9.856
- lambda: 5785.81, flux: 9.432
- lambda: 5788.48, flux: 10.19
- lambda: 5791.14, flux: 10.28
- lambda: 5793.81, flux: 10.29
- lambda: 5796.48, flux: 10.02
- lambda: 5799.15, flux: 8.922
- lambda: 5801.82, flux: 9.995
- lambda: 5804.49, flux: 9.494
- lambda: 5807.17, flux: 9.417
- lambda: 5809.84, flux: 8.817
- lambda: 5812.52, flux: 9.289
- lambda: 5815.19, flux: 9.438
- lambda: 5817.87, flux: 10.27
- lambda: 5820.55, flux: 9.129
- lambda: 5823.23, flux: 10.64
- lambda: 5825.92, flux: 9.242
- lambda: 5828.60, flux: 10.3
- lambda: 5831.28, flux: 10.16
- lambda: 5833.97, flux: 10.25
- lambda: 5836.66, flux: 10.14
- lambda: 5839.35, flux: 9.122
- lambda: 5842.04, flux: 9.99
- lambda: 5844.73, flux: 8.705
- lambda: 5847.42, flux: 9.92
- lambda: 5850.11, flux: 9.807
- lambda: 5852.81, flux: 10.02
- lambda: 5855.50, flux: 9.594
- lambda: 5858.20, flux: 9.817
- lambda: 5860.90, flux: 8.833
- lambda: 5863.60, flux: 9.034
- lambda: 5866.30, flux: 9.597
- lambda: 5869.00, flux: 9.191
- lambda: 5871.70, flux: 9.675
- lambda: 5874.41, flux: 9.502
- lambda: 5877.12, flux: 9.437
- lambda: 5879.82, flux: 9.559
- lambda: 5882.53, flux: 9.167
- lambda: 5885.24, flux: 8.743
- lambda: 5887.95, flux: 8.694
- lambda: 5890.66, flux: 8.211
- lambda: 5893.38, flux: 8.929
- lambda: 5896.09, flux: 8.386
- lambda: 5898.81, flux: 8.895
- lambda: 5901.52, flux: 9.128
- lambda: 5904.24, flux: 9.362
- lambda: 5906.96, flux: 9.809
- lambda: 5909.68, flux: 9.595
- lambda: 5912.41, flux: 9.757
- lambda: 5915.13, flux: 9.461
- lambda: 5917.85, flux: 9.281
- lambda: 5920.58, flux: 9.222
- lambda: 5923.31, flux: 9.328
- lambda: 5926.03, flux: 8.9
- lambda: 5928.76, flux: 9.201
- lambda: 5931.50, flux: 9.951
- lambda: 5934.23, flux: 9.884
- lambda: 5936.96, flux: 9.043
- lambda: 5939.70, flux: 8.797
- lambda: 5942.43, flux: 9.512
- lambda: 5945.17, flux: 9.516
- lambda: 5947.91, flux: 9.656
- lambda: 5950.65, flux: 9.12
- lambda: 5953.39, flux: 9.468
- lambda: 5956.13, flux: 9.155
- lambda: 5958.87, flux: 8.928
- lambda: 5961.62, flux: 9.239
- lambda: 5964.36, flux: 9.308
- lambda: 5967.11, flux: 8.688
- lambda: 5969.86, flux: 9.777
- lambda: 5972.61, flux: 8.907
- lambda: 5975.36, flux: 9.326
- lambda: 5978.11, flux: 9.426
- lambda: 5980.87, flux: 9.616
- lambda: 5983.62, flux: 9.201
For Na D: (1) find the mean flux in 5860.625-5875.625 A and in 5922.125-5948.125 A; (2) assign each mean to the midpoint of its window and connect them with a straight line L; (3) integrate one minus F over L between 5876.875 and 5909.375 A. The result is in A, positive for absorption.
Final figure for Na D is 1.1 A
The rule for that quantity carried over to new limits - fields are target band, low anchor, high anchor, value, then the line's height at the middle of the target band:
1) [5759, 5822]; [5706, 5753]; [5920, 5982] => 0.12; 9.68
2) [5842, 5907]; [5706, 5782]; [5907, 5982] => 1.53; 9.48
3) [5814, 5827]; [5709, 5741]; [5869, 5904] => -0.55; 9.36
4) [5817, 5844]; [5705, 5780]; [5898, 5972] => -0.89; 9.58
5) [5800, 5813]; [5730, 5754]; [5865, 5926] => 0.19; 9.53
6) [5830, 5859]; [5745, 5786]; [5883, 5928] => -1.33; 9.34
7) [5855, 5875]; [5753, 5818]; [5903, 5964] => 0.20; 9.49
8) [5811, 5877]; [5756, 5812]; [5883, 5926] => -1.81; 9.39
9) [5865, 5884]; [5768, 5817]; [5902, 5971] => 0.06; 9.47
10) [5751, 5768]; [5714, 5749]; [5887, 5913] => 0.26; 9.74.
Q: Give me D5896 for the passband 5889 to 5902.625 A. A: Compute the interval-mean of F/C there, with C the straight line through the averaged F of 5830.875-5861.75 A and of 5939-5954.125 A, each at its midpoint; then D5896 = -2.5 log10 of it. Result 0.10 mag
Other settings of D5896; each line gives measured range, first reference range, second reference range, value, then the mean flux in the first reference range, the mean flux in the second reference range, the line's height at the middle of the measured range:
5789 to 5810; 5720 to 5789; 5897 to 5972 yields -0.01 mag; 9.76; 9.32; 9.65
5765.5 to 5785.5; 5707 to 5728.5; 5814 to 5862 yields 0.02 mag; 9.83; 9.75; 9.79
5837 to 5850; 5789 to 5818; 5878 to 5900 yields -0.03 mag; 9.65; 8.84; 9.27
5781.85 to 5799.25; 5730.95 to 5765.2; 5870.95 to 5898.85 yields -0.05 mag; 9.68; 9.01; 9.47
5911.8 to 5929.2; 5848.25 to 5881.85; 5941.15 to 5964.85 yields 0.01 mag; 9.51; 9.32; 9.39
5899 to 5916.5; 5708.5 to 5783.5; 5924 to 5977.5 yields -0.01 mag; 9.72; 9.29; 9.38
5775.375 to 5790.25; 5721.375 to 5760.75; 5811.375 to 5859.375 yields 0.03 mag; 9.78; 9.77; 9.78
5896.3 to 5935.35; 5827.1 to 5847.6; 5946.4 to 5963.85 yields 0.01 mag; 9.81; 9.27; 9.45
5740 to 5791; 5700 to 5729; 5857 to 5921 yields -0.01 mag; 9.81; 9.22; 9.64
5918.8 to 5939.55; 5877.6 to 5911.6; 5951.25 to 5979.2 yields -0.02 mag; 9.06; 9.22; 9.14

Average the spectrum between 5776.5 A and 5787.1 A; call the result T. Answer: 9.31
